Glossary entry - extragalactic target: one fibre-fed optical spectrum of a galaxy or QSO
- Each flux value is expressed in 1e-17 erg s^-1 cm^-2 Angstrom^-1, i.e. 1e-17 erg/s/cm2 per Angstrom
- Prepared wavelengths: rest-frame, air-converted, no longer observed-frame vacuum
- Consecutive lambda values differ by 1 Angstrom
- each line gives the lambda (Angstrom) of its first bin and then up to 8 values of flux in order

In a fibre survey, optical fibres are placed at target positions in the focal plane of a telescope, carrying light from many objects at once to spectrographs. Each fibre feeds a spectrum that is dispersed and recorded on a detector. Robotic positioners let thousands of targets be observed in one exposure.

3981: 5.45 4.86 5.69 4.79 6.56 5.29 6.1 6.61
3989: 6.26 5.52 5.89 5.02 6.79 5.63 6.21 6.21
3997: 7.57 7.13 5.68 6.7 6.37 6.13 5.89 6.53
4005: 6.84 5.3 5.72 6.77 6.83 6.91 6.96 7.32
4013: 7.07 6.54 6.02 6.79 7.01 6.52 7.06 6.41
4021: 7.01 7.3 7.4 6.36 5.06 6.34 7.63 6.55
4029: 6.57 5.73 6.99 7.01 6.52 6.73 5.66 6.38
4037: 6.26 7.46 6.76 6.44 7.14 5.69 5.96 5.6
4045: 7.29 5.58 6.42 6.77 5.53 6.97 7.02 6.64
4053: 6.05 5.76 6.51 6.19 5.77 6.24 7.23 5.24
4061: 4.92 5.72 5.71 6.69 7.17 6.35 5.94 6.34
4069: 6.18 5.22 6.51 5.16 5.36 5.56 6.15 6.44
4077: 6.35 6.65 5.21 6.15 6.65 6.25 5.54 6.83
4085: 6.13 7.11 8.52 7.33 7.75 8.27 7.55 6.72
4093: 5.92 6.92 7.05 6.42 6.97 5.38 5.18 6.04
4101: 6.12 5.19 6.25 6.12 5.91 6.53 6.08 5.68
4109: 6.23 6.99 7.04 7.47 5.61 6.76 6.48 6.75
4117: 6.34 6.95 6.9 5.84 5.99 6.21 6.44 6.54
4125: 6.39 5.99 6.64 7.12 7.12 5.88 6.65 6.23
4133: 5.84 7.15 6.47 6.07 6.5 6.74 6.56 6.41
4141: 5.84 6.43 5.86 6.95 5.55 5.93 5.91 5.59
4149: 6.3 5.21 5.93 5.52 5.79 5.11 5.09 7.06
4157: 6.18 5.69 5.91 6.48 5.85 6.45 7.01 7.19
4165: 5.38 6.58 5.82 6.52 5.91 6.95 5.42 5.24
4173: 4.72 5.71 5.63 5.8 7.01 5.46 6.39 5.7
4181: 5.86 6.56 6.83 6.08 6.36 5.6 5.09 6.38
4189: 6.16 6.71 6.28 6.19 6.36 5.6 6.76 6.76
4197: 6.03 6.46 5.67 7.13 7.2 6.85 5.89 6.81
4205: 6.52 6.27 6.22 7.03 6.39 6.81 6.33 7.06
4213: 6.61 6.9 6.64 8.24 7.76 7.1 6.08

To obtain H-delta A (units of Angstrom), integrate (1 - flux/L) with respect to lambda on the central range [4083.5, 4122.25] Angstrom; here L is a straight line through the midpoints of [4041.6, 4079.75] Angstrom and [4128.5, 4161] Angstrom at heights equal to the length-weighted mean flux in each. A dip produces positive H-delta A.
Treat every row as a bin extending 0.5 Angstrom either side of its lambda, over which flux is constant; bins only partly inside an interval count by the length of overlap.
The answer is -2.8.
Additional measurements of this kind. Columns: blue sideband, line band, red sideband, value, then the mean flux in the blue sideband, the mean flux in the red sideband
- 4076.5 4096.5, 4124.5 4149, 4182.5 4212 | 0.99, 6.77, 6.38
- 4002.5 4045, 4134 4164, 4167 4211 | 0.85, 6.56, 6.21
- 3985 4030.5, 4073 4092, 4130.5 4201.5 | -1.10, 6.44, 6.14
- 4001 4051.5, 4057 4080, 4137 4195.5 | 1.36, 6.53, 6.07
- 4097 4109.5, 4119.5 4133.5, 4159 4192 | -0.84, 5.94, 6.1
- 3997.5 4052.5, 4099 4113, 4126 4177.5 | 0.13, 6.53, 6.13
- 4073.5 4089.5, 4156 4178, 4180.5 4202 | 0.96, 6.54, 6.3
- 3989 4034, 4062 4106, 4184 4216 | 0.86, 6.5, 6.44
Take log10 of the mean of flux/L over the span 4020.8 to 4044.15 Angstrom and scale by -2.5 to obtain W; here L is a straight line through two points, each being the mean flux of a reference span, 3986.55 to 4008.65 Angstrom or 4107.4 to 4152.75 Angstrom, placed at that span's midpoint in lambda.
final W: -0.047 mag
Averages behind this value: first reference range 6.23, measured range 6.53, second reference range 6.33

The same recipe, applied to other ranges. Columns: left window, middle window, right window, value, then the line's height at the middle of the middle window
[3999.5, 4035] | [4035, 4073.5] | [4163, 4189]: 0.04 mag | 6.45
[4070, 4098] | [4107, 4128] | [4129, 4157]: -0.03 mag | 6.29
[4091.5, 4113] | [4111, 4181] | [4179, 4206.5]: 0.02 mag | 6.29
